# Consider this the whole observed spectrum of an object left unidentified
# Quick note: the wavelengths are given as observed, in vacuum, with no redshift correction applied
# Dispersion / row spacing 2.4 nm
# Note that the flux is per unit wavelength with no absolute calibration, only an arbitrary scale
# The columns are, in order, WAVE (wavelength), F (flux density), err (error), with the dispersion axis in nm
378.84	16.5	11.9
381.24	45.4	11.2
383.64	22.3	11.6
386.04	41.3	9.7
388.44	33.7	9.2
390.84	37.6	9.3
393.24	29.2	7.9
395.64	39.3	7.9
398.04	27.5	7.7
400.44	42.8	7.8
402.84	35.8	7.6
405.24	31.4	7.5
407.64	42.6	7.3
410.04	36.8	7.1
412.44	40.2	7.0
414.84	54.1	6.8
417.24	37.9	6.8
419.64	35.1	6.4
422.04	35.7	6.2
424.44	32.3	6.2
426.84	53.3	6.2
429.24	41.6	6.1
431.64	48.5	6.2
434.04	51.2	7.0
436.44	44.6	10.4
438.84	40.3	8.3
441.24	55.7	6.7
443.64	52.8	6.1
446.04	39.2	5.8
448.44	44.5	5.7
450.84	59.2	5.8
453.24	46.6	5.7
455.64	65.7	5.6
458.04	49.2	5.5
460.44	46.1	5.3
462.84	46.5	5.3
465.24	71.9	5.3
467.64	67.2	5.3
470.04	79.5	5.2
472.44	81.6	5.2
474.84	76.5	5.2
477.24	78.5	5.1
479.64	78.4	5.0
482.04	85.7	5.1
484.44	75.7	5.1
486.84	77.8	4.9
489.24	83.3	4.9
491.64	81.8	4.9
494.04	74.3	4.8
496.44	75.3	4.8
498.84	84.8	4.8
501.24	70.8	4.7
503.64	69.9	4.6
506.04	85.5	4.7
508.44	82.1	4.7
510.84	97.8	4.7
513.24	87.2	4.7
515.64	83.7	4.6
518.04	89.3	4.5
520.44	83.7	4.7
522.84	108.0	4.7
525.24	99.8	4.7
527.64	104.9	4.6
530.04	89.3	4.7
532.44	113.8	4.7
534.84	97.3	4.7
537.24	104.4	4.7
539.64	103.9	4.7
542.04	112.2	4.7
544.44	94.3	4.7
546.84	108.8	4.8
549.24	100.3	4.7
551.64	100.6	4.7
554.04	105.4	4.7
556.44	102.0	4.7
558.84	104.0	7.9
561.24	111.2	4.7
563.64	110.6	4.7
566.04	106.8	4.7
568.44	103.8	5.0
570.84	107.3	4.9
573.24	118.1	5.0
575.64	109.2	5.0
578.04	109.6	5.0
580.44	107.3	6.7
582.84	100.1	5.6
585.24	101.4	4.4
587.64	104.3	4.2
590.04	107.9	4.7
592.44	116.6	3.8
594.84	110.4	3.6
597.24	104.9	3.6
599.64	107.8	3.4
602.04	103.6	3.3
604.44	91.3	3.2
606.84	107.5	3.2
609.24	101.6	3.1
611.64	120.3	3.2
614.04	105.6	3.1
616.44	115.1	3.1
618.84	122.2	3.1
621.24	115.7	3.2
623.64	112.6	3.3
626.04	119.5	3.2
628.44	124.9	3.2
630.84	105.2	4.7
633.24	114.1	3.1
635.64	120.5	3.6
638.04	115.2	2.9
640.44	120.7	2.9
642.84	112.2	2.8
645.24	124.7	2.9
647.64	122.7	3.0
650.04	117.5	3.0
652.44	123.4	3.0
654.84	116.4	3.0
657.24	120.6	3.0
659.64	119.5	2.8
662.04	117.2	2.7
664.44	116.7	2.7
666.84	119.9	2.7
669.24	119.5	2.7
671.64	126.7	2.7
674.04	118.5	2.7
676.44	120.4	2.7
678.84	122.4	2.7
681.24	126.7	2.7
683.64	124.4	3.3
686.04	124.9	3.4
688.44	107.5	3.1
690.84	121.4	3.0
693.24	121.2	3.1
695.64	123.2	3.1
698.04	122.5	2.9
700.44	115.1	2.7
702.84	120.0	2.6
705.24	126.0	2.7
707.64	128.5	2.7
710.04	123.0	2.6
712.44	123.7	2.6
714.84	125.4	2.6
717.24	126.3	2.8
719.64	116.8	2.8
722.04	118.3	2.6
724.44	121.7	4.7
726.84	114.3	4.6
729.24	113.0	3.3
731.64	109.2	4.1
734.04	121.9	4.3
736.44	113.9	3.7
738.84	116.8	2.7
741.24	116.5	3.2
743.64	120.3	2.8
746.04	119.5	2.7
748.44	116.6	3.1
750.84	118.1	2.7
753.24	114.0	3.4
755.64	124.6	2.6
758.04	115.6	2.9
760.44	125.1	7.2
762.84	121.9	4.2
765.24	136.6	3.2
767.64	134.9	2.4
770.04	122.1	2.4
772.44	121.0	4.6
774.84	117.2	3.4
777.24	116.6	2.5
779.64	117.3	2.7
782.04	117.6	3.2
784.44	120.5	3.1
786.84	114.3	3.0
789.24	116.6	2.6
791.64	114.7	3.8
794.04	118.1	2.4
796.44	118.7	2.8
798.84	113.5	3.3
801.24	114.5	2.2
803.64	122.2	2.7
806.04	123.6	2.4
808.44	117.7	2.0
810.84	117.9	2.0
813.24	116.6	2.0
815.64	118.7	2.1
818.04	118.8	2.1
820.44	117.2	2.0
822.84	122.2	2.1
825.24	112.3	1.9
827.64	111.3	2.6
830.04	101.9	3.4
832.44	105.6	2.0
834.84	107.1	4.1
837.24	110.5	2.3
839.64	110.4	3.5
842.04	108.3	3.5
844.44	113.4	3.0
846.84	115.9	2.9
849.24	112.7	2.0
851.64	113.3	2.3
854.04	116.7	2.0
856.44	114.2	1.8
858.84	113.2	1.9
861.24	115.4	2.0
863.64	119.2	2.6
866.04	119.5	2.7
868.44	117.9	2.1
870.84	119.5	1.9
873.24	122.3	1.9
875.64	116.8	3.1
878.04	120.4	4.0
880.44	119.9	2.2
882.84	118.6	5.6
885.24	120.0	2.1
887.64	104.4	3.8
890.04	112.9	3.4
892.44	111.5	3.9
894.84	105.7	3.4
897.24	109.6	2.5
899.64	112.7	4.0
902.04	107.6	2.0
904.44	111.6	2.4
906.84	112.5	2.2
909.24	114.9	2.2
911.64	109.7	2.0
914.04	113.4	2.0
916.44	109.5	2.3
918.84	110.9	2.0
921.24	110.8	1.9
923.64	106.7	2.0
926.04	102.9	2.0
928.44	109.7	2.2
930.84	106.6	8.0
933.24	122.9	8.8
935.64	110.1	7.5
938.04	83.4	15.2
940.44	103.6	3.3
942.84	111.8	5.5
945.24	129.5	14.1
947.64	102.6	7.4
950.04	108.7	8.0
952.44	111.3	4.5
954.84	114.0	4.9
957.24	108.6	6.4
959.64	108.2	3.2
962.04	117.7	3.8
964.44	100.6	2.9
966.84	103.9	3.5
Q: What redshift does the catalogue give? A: 0.167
